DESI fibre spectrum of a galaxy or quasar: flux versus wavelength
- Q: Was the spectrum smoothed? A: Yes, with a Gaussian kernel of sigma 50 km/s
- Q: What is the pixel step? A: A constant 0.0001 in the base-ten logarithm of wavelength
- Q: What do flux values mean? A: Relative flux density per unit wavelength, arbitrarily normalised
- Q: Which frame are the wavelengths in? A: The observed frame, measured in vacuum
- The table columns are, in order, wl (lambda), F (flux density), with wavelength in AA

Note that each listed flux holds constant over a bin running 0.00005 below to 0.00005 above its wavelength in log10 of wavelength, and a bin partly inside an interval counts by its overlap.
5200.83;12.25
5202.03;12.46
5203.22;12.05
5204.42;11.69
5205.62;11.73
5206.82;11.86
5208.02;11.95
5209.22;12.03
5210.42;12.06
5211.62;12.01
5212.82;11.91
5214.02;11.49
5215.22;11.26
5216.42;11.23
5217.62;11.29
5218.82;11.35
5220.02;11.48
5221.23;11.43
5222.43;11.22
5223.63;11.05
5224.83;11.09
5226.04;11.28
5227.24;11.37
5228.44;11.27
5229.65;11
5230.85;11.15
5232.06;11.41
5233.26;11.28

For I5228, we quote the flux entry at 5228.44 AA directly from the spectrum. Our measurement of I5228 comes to 11.27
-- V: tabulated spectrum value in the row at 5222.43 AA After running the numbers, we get 11.22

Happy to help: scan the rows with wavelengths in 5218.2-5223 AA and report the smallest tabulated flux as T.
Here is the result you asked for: 11.22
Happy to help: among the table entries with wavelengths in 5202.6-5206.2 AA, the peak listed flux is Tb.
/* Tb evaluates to 12.05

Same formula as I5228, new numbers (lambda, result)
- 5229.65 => 11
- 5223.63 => 11.05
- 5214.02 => 11.49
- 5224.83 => 11.09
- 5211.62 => 12.01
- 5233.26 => 11.28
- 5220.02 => 11.48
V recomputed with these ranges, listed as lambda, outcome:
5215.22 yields 11.26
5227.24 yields 11.37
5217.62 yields 11.29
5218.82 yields 11.35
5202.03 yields 12.46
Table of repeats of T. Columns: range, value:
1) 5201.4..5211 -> 11.69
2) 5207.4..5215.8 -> 11.26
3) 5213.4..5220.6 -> 11.23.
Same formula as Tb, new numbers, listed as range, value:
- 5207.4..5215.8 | 12.06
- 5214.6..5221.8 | 11.48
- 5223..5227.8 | 11.37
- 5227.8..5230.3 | 11.27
